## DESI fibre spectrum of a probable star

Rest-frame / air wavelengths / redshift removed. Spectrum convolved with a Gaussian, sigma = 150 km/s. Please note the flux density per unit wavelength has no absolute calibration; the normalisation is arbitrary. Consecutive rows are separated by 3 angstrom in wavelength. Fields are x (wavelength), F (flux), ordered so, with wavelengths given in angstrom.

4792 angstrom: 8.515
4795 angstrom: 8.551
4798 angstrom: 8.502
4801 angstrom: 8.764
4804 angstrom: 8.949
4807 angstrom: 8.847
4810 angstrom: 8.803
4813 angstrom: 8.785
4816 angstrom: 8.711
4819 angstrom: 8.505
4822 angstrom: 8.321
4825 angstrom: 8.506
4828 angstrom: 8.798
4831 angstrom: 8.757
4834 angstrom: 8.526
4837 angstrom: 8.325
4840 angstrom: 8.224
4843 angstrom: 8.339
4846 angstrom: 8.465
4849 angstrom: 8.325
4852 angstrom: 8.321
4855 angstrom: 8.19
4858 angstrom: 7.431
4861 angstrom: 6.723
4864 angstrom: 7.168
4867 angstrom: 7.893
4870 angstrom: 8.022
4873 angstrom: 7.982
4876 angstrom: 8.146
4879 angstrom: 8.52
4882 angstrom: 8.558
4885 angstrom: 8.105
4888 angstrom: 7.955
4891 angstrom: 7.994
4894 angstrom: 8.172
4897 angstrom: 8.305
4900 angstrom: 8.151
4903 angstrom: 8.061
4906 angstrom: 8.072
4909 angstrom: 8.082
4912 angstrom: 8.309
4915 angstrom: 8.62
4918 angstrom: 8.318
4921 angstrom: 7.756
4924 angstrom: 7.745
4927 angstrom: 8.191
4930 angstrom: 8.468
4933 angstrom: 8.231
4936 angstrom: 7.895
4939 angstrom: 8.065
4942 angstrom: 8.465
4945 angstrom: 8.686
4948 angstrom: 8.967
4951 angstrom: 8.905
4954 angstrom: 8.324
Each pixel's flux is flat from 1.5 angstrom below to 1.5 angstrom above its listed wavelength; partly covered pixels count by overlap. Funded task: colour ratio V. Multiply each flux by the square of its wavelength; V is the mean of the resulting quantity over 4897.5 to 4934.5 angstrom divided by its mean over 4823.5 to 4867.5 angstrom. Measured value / 1.03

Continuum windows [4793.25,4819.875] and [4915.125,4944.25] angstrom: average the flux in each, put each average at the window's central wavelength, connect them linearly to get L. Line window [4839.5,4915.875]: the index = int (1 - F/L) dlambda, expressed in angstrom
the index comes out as 2.9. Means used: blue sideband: 8.72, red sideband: 8.16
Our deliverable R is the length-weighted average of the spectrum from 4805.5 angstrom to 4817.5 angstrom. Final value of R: 8.79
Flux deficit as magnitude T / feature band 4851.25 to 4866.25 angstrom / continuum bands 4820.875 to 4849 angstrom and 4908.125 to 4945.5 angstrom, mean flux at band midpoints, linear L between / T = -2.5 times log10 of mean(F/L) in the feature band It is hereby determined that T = 0.12 mag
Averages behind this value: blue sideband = 8.47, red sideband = 8.21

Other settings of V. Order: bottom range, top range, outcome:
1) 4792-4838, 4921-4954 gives 1.01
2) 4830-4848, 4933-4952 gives 1.05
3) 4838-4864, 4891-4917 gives 1.05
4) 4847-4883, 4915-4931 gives 1.05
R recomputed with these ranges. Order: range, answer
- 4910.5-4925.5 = 8.15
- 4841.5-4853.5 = 8.36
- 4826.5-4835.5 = 8.69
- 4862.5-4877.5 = 7.84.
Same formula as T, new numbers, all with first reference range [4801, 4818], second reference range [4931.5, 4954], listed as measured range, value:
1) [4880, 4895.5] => 0.06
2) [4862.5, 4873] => 0.12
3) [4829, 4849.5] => 0.04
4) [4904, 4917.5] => 0.03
